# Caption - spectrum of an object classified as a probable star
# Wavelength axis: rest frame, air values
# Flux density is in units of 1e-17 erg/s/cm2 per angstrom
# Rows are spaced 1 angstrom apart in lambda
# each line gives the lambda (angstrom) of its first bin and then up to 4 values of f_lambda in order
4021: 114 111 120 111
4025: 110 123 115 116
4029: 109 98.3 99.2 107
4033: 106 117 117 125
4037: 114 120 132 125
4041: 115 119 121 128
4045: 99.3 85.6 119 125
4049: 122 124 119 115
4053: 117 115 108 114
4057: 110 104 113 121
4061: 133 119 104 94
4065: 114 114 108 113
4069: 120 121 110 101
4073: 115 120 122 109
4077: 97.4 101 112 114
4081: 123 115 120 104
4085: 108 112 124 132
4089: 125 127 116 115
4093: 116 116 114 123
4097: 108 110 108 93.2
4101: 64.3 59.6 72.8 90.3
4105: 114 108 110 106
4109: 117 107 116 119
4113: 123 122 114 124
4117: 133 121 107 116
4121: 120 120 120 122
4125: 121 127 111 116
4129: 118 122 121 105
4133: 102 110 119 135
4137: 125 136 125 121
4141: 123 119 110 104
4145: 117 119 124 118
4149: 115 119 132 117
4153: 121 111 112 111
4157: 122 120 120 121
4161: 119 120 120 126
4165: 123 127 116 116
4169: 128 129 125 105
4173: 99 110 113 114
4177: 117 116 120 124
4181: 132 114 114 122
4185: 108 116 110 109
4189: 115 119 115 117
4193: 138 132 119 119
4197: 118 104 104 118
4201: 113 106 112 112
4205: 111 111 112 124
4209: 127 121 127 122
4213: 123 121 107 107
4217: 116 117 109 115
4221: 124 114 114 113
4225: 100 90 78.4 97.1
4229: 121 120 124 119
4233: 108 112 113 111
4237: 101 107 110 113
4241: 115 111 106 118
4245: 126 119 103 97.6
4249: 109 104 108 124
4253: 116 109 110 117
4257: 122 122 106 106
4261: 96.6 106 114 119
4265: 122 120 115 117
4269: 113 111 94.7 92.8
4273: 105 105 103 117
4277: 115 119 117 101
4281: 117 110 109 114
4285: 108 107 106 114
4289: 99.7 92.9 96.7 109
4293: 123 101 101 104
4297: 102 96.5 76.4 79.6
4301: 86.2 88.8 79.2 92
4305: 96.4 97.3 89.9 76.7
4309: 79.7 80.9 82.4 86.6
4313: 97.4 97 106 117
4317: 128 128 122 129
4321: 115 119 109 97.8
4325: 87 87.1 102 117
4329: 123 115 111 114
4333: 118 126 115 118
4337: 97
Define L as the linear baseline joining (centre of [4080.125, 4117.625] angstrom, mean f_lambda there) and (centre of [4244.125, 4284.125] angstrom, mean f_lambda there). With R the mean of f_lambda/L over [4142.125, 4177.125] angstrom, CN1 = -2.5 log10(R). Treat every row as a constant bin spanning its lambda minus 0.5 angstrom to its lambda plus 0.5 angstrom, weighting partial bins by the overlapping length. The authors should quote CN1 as -0.06 mag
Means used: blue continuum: 111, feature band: 118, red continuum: 111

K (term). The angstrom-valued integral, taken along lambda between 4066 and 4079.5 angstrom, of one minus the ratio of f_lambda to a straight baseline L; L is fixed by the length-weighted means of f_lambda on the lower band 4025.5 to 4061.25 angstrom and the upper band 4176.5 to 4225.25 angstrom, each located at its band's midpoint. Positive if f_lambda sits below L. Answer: 0.4 angstrom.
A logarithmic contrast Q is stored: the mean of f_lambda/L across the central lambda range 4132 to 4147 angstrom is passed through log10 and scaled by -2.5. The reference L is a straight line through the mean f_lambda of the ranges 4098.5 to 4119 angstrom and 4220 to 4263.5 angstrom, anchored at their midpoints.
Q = -0.11 mag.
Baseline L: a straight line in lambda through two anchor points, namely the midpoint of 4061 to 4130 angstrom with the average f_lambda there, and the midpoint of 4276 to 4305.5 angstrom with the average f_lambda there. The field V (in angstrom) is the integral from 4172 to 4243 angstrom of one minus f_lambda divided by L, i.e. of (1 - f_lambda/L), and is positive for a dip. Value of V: -4.81 angstrom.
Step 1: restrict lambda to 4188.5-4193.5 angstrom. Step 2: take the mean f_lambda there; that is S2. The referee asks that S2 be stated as 121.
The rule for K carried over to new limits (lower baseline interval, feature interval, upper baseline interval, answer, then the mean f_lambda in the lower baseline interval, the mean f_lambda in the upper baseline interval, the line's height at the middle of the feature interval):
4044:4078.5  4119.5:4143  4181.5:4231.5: -1.24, 113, 114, 114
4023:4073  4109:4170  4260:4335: -4.62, 114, 105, 111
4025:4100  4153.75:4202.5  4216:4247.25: -2.24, 114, 111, 112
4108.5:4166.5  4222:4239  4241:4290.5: 0.69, 119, 111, 113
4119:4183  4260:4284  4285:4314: -2.74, 119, 94.6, 99.1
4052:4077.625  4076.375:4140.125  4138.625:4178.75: 0.88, 113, 118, 115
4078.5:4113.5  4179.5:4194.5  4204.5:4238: -0.93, 110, 113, 112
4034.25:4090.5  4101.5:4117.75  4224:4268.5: 0.79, 115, 111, 114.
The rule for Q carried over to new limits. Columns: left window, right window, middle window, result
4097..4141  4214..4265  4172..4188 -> -0.03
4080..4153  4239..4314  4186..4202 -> -0.06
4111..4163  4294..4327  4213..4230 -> -0.01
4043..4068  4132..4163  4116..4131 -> -0.02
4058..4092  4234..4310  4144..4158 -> -0.06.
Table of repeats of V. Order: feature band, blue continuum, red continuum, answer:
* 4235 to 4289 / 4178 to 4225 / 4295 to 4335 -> -1.1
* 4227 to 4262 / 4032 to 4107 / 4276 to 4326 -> -2.2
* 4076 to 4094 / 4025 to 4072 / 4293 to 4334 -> -0.4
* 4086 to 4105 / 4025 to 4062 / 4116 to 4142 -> 1.8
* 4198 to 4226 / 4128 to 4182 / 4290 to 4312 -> -1.5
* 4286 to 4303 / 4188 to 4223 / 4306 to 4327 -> 1.0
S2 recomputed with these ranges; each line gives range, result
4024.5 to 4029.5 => 115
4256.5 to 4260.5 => 114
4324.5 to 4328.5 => 98.3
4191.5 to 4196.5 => 125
